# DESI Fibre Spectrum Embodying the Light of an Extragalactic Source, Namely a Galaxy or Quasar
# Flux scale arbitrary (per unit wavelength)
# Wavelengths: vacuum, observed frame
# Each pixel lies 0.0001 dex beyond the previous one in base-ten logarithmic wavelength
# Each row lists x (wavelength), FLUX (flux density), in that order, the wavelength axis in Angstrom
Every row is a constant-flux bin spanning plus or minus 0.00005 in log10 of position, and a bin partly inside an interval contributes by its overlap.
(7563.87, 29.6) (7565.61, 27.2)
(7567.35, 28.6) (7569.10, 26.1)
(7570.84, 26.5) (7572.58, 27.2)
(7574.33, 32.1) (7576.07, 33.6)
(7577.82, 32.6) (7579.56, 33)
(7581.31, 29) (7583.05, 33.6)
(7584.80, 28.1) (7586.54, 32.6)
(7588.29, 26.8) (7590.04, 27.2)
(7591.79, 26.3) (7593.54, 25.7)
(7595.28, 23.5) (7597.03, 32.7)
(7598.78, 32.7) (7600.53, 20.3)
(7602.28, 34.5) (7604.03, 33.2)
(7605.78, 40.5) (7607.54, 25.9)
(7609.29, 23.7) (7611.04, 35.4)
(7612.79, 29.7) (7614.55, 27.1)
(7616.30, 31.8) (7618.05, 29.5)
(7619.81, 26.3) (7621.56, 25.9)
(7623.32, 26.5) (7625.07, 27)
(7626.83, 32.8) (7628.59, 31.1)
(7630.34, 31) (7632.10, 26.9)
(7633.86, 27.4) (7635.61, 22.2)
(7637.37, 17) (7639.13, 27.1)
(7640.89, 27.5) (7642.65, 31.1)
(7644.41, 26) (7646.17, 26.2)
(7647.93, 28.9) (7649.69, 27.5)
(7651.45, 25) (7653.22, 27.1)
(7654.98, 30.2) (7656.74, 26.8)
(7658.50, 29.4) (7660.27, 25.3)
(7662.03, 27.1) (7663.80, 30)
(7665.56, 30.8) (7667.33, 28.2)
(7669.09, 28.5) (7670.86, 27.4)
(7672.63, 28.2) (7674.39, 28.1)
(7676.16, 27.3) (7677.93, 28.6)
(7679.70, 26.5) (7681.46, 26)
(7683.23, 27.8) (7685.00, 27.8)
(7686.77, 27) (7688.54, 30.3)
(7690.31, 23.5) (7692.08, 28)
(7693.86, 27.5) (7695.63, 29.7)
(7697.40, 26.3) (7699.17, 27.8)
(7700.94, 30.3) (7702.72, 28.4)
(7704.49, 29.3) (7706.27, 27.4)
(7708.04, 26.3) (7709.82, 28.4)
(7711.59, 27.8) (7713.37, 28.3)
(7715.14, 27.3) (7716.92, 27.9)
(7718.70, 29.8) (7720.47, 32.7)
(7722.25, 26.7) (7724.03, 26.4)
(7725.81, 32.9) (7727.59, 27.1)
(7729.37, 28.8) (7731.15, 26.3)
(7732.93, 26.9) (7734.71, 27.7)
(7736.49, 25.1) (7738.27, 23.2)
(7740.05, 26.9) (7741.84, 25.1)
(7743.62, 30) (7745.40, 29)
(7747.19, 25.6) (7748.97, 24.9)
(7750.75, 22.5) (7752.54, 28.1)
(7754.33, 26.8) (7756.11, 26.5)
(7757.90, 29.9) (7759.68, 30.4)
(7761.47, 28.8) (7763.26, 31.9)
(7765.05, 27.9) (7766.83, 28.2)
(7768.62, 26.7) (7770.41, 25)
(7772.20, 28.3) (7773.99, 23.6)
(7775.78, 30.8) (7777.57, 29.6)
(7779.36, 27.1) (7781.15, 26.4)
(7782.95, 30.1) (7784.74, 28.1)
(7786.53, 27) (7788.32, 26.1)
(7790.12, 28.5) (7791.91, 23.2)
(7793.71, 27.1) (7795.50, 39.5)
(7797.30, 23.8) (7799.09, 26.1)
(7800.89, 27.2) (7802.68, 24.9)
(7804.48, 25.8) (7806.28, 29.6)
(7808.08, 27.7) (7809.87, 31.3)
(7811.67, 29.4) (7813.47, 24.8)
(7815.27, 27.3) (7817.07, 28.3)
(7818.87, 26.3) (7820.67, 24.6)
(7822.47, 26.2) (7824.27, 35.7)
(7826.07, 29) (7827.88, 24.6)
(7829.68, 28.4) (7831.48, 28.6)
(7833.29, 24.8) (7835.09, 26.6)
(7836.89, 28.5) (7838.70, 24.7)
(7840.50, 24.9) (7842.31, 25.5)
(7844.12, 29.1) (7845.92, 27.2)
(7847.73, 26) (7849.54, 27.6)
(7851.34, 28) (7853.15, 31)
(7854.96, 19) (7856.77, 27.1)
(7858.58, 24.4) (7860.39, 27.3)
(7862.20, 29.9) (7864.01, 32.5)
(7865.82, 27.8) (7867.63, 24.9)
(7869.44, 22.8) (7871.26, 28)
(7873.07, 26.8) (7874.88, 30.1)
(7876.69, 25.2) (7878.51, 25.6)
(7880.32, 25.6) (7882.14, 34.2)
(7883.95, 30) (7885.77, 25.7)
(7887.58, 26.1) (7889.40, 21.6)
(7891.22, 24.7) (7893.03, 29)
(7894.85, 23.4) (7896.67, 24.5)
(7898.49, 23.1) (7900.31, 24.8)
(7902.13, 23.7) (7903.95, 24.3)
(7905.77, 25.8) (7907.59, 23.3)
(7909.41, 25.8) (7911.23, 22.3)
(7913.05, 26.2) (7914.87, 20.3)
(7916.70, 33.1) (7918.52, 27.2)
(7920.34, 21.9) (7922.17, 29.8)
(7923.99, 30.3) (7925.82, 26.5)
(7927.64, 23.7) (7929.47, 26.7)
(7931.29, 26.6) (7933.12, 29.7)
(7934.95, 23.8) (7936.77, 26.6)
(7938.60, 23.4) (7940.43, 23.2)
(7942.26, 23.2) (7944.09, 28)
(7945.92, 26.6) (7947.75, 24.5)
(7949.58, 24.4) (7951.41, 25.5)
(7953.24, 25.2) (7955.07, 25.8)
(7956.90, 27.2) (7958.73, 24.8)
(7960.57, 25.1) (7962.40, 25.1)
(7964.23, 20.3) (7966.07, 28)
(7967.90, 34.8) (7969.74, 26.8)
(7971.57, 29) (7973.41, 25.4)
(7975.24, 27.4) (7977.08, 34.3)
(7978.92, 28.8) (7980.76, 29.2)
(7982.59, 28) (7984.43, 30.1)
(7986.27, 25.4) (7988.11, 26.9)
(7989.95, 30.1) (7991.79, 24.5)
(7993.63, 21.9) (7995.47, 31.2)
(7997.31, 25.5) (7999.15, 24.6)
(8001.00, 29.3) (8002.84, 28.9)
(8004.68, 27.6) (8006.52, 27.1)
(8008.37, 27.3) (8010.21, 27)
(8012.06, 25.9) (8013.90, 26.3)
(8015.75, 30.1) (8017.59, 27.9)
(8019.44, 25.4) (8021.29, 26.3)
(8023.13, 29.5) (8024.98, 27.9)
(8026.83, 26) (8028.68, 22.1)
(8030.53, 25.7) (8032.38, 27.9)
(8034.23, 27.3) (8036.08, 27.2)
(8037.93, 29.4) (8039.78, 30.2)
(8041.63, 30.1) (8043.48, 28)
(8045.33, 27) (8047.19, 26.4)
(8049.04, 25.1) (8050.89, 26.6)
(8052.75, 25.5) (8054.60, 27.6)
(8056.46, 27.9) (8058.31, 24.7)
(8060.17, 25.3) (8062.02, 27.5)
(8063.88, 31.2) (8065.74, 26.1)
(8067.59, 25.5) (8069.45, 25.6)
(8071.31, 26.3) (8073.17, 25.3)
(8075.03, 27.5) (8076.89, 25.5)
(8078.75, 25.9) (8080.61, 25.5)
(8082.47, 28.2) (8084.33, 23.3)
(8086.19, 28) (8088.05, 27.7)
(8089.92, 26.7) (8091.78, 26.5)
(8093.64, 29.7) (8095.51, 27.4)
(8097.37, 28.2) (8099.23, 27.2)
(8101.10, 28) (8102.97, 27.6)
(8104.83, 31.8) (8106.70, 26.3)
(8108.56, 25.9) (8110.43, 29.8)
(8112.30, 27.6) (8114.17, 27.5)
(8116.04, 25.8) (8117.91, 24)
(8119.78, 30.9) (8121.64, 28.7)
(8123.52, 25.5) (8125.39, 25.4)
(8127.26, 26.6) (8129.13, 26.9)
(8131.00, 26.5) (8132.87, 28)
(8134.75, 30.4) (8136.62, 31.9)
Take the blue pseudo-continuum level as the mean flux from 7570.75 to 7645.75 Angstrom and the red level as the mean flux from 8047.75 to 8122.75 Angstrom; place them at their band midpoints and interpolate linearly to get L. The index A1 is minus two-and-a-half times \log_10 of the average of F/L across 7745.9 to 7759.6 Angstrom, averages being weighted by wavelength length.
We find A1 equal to 0.07 mag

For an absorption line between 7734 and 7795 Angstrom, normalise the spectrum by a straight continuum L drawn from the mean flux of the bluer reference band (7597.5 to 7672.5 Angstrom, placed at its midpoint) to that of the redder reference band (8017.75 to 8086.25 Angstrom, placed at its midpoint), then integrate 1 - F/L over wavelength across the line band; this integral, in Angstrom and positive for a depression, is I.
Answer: 1.1 Angstrom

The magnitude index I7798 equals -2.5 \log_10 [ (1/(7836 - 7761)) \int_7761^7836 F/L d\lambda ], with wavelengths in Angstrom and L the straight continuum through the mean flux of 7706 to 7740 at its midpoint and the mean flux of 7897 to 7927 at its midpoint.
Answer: -0.04 mag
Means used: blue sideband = 27.7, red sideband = 25.5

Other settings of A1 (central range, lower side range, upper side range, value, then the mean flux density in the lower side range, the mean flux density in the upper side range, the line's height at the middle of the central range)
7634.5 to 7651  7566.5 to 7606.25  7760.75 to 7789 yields 0.13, 29.7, 27.9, 29.2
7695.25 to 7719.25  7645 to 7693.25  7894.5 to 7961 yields -0.03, 27.7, 25.4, 27.3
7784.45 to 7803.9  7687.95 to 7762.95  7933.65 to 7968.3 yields -0.01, 27.7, 25.5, 27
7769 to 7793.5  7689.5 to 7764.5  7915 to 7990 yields 0.01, 27.7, 26.8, 27.5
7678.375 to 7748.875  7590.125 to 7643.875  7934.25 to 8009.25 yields 0.01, 28.4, 26.7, 27.9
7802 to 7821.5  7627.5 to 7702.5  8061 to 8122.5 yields 0.01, 27.6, 27.2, 27.4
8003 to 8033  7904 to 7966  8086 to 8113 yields -0.01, 25.5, 27.9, 26.7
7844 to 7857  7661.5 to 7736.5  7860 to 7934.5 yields 0.00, 28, 26.3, 26.7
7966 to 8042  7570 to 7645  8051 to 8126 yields -0.01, 28.9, 27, 27.3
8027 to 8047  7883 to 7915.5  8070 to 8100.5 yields -0.05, 24.8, 26.8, 26.3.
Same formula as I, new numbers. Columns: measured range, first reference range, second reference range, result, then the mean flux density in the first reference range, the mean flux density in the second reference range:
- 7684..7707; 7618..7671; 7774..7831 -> -0.3 Angstrom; 27.5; 27.8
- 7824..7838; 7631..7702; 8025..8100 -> -0.4 Angstrom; 27.4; 26.9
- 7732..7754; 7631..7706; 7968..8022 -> 1.0 Angstrom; 27.4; 27.6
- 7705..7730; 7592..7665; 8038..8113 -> -0.4 Angstrom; 28.2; 27.2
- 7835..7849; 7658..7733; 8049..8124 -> 0.5 Angstrom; 28.1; 27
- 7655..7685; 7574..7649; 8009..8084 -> 0.7 Angstrom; 28.9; 26.9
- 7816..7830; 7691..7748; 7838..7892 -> -0.4 Angstrom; 27.8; 26.8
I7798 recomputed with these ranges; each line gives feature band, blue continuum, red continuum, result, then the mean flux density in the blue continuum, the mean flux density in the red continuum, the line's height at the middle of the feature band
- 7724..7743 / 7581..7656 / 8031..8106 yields 0.04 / 28.4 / 27.2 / 28.1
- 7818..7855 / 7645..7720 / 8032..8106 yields 0.02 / 27.9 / 27.2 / 27.6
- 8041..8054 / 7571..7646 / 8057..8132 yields 0.01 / 28.9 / 27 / 27.2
